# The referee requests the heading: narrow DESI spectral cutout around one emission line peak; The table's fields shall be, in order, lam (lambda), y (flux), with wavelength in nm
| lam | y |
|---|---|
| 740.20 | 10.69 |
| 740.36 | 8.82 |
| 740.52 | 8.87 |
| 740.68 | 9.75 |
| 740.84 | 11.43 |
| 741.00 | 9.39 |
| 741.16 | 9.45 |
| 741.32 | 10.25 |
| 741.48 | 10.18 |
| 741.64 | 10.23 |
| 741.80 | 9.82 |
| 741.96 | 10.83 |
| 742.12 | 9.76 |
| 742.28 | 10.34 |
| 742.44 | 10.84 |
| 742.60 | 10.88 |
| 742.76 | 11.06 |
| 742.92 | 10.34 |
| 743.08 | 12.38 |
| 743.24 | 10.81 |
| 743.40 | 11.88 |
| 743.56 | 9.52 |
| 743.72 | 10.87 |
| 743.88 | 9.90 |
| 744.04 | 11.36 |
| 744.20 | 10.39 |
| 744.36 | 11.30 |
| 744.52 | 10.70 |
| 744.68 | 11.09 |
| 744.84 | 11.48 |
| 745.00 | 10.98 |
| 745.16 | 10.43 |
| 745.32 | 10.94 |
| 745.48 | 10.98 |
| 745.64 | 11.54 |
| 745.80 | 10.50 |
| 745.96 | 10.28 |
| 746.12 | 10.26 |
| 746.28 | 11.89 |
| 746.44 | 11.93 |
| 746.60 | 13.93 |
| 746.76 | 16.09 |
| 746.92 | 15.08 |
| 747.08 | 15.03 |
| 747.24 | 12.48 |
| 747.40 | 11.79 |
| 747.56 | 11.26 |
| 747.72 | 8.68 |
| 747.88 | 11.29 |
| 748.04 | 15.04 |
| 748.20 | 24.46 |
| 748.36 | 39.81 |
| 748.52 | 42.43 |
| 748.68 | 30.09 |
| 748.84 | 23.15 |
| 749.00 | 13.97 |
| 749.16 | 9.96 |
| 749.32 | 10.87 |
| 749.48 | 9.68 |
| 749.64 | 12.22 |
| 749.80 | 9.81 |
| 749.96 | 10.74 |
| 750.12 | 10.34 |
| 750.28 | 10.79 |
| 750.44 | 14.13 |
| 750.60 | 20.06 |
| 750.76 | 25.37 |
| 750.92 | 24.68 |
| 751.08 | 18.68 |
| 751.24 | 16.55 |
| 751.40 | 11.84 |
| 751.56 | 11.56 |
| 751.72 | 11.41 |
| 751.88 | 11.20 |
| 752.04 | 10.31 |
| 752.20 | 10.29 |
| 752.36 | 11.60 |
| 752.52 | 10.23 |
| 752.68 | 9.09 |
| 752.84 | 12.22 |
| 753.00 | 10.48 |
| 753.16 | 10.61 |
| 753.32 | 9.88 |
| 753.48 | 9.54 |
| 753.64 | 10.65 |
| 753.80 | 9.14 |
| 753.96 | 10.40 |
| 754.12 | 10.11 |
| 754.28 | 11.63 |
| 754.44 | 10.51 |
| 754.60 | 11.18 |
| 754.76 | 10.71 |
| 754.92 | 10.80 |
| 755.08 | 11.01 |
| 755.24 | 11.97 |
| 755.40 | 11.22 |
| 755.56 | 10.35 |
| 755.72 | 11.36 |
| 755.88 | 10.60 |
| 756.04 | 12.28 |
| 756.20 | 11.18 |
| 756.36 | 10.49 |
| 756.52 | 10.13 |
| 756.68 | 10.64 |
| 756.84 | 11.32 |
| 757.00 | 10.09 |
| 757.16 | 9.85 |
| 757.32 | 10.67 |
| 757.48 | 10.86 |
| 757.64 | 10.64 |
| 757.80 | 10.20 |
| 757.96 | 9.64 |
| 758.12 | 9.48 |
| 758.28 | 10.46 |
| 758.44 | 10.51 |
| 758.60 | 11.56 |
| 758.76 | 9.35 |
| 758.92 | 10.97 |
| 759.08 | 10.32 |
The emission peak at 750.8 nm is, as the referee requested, [N II]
